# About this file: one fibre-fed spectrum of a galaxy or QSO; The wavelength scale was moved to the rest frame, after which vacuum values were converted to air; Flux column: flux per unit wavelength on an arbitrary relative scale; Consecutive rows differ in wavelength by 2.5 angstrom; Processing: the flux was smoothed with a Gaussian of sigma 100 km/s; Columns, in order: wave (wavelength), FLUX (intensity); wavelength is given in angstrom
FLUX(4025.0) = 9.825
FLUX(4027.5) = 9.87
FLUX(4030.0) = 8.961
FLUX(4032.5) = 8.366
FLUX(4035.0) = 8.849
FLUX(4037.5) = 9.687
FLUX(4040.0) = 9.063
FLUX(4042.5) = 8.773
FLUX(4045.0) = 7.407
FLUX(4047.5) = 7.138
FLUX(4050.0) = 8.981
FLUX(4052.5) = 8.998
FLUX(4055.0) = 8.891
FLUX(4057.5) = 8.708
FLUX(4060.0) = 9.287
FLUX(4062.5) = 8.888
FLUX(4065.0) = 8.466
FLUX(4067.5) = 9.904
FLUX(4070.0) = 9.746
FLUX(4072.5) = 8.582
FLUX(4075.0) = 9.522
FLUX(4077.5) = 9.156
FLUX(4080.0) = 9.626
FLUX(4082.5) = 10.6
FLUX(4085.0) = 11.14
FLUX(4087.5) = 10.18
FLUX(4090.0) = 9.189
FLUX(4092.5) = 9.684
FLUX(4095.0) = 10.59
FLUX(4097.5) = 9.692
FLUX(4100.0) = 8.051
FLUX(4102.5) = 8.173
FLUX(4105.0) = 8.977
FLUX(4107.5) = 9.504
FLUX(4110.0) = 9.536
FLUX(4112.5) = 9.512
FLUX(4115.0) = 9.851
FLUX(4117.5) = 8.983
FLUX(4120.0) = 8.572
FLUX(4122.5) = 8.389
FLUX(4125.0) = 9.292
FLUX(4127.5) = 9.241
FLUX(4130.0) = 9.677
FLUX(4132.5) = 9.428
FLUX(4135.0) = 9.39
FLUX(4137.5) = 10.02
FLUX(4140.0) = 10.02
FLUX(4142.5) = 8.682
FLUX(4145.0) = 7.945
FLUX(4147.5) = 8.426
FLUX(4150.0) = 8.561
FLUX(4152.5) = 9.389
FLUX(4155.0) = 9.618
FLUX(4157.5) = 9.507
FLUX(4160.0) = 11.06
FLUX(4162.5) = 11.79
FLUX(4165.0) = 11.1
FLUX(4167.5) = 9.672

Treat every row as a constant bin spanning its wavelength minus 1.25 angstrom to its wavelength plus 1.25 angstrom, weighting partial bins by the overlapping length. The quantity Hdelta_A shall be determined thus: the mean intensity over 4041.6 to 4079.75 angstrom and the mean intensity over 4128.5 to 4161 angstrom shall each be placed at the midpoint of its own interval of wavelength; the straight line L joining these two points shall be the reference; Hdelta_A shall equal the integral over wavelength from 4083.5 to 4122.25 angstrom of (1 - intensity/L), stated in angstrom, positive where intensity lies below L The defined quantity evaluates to -1.4 angstrom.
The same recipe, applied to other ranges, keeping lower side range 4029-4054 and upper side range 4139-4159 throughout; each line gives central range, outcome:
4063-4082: -1.26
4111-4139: -1.17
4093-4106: -0.43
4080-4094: -2.11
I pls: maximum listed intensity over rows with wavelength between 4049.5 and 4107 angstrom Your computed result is 11.14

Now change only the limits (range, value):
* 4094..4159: 10.59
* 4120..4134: 9.677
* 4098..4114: 9.536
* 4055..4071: 9.904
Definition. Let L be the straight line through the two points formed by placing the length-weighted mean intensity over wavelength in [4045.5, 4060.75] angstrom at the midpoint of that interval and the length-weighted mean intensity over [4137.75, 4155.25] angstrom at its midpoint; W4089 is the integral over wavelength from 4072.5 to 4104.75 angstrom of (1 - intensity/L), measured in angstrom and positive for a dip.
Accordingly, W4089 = -3.11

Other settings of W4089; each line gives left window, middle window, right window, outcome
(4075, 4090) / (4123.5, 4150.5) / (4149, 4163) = 2.1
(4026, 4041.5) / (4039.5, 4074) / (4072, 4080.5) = 1.6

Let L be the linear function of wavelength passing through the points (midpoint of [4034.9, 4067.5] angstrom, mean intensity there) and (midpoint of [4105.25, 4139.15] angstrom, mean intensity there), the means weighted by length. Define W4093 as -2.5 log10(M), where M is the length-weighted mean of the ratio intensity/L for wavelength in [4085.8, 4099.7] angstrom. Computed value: -0.08 mag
